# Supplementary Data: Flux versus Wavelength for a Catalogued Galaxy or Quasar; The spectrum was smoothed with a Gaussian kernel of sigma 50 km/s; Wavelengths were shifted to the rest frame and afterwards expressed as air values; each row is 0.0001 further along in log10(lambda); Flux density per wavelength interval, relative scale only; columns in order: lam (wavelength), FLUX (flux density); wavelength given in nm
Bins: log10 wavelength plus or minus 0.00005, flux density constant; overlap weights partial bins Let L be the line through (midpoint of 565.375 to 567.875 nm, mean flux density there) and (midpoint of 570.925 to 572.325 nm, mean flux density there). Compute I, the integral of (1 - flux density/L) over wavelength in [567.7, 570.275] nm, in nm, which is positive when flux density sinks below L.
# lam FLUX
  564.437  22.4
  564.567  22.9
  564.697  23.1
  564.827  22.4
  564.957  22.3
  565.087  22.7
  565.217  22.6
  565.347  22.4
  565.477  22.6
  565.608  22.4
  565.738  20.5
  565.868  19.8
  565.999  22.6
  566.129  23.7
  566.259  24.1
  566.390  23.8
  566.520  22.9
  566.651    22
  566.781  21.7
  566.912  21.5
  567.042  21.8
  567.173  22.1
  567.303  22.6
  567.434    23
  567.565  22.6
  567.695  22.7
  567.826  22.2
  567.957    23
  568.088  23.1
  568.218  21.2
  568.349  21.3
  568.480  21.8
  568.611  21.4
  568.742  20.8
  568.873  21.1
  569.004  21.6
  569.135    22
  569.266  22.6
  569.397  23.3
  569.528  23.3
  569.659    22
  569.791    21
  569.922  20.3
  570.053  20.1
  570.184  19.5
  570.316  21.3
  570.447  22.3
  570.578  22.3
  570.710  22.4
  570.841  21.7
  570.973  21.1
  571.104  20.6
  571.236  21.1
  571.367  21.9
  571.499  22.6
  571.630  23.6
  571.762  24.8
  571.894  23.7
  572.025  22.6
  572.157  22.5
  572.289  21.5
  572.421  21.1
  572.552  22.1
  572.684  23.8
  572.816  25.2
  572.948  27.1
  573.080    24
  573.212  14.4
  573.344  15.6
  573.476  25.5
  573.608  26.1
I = 0.08 nm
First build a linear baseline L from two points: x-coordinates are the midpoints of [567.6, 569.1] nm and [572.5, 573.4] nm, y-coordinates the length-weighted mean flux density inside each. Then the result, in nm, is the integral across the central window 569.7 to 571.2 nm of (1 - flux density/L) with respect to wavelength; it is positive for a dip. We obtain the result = 0.046 nm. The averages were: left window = 21.9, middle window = 21.1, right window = 21.8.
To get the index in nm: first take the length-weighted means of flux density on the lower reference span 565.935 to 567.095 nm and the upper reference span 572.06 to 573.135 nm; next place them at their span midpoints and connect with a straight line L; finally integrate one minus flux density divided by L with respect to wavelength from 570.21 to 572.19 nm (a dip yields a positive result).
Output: 0.08 nm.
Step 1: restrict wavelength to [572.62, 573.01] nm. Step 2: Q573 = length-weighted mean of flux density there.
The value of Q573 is 25.3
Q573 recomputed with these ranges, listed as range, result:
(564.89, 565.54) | 22.5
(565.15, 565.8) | 22.1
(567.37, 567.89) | 22.6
